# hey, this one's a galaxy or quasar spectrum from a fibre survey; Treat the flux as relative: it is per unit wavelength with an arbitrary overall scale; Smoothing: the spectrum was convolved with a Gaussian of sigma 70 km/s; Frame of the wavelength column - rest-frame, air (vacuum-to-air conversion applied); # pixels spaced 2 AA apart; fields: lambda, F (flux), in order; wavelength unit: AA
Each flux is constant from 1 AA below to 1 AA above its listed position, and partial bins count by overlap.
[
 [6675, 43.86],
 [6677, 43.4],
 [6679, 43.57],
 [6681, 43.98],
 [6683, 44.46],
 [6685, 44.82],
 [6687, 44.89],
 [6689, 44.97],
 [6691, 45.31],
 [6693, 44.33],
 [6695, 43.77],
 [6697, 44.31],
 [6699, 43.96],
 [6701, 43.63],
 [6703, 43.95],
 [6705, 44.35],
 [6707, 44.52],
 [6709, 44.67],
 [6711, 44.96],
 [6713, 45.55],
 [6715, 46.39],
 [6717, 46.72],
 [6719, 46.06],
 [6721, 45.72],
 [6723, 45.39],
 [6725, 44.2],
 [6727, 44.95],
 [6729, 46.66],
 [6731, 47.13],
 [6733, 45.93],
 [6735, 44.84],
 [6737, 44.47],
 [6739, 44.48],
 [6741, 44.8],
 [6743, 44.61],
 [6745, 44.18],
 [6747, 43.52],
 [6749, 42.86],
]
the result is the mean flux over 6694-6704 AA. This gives 43.9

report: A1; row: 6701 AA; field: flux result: 43.63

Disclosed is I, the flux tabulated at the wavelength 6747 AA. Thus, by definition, 43.52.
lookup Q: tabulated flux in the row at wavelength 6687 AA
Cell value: 44.89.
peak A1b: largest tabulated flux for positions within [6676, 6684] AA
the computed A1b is 44.46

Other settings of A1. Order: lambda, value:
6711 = 44.96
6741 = 44.8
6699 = 43.96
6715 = 46.39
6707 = 44.52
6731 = 47.13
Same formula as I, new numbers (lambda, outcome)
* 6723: 45.39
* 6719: 46.06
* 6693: 44.33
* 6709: 44.67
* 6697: 44.31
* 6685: 44.82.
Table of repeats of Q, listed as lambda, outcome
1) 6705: 44.35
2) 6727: 44.95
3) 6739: 44.48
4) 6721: 45.72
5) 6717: 46.72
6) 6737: 44.47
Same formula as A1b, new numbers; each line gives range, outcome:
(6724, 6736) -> 47.13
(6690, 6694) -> 45.31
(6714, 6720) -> 46.72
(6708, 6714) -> 45.55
